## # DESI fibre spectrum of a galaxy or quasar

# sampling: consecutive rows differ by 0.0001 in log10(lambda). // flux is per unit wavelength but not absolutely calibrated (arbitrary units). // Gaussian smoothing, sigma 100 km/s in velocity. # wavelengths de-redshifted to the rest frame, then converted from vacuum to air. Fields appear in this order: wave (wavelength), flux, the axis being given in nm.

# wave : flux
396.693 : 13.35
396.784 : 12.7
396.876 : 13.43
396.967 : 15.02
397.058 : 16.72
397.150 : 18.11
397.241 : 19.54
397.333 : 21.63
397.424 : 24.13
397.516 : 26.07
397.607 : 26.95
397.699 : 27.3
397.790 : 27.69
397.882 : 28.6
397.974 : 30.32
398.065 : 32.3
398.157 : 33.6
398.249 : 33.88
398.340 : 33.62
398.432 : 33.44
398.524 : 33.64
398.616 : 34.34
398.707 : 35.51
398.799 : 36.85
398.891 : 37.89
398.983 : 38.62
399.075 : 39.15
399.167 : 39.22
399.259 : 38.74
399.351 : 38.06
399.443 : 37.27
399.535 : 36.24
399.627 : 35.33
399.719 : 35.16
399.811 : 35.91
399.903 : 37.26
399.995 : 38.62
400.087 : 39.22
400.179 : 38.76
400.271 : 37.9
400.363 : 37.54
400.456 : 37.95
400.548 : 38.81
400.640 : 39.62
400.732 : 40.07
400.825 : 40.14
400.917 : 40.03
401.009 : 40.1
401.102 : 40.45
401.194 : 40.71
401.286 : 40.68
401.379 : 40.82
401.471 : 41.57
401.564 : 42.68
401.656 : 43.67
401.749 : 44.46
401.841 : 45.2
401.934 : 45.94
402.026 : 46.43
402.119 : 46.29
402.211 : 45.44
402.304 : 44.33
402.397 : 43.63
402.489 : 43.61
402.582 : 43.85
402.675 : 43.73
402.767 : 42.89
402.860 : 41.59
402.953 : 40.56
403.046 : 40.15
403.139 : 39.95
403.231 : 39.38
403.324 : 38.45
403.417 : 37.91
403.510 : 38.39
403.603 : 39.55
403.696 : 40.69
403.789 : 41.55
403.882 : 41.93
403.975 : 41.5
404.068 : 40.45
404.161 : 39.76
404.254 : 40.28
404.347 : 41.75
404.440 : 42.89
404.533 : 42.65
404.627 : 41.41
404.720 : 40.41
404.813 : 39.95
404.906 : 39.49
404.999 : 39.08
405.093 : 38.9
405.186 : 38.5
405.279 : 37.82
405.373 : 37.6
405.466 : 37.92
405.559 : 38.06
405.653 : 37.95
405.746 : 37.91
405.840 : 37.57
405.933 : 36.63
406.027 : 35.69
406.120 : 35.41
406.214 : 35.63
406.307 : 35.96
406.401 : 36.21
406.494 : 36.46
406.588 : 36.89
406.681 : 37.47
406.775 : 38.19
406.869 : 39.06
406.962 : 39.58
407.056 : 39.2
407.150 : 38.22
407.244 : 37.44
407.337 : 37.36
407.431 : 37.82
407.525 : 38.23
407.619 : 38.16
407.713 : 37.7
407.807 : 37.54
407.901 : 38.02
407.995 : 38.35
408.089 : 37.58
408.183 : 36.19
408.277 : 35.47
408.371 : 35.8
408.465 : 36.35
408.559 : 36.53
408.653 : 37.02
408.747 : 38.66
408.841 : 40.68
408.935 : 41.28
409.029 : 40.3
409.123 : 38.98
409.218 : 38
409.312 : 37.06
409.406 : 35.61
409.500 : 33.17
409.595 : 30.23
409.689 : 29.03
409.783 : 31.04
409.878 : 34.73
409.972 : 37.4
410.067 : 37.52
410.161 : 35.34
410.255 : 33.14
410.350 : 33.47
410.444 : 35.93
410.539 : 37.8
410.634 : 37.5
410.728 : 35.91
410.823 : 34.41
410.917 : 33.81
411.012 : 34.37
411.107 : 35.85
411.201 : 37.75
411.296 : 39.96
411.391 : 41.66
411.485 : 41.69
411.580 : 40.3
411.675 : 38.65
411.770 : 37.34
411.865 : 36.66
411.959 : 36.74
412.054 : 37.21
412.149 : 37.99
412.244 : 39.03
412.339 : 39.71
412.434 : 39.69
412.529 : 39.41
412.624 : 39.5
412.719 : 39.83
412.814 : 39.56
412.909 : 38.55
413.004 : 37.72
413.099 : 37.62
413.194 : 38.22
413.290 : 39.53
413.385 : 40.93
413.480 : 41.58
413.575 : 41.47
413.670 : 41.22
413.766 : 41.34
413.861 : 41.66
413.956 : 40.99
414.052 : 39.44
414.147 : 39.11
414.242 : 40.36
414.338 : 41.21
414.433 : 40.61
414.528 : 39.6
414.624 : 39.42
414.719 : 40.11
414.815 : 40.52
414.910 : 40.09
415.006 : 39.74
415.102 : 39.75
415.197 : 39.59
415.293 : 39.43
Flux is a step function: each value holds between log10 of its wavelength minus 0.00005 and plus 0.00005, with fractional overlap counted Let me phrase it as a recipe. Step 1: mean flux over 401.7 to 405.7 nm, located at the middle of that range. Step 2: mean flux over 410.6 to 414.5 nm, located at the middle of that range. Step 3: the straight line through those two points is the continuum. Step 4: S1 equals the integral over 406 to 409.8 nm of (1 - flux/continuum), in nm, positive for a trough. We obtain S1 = 0.30 nm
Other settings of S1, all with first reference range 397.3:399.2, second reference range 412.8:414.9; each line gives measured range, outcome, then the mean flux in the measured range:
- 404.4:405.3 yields -0.12 nm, 40.2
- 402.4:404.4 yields -0.35 nm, 40.9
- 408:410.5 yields 0.11 nm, 36.1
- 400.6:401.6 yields -0.21 nm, 40.6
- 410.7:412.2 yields 0.05 nm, 37.5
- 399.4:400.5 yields -0.14 nm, 37.3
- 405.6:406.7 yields -0.01 nm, 36.6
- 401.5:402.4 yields -0.28 nm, 44.8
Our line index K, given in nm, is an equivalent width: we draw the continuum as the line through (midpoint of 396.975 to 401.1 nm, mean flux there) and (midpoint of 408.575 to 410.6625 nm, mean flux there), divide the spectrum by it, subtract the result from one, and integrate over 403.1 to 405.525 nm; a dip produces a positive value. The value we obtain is -0.35 nm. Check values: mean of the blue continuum 33.8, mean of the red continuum 36.1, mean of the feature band 39.9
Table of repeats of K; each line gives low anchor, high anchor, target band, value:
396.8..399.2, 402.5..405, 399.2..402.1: -0.46 nm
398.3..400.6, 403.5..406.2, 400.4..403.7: -0.31 nm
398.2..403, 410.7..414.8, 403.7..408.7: 0.14 nm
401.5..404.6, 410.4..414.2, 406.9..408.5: 0.11 nm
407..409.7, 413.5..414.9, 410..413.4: 0.12 nm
